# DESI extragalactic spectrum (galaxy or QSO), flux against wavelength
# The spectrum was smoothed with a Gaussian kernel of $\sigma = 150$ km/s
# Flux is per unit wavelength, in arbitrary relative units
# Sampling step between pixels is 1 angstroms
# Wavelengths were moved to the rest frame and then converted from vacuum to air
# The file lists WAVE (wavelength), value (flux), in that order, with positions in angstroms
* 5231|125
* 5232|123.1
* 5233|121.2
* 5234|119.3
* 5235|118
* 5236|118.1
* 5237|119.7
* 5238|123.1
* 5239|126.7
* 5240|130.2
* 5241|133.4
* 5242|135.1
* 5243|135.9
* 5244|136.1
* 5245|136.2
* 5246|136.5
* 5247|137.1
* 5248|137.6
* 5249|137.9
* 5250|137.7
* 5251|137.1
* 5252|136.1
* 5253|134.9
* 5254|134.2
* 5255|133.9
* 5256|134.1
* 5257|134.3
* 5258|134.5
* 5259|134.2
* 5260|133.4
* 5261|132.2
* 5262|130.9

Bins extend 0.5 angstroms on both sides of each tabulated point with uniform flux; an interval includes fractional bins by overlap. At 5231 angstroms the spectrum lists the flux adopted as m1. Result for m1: 125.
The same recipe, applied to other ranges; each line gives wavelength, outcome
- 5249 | 137.9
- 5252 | 136.1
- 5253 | 134.9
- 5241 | 133.4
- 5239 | 126.7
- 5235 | 118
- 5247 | 137.1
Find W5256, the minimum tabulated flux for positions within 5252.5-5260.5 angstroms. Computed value 133.4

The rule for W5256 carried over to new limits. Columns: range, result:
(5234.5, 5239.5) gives 118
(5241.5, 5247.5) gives 135.1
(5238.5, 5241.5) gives 126.7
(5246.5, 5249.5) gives 137.1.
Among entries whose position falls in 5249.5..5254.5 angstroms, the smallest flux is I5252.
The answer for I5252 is 134.2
